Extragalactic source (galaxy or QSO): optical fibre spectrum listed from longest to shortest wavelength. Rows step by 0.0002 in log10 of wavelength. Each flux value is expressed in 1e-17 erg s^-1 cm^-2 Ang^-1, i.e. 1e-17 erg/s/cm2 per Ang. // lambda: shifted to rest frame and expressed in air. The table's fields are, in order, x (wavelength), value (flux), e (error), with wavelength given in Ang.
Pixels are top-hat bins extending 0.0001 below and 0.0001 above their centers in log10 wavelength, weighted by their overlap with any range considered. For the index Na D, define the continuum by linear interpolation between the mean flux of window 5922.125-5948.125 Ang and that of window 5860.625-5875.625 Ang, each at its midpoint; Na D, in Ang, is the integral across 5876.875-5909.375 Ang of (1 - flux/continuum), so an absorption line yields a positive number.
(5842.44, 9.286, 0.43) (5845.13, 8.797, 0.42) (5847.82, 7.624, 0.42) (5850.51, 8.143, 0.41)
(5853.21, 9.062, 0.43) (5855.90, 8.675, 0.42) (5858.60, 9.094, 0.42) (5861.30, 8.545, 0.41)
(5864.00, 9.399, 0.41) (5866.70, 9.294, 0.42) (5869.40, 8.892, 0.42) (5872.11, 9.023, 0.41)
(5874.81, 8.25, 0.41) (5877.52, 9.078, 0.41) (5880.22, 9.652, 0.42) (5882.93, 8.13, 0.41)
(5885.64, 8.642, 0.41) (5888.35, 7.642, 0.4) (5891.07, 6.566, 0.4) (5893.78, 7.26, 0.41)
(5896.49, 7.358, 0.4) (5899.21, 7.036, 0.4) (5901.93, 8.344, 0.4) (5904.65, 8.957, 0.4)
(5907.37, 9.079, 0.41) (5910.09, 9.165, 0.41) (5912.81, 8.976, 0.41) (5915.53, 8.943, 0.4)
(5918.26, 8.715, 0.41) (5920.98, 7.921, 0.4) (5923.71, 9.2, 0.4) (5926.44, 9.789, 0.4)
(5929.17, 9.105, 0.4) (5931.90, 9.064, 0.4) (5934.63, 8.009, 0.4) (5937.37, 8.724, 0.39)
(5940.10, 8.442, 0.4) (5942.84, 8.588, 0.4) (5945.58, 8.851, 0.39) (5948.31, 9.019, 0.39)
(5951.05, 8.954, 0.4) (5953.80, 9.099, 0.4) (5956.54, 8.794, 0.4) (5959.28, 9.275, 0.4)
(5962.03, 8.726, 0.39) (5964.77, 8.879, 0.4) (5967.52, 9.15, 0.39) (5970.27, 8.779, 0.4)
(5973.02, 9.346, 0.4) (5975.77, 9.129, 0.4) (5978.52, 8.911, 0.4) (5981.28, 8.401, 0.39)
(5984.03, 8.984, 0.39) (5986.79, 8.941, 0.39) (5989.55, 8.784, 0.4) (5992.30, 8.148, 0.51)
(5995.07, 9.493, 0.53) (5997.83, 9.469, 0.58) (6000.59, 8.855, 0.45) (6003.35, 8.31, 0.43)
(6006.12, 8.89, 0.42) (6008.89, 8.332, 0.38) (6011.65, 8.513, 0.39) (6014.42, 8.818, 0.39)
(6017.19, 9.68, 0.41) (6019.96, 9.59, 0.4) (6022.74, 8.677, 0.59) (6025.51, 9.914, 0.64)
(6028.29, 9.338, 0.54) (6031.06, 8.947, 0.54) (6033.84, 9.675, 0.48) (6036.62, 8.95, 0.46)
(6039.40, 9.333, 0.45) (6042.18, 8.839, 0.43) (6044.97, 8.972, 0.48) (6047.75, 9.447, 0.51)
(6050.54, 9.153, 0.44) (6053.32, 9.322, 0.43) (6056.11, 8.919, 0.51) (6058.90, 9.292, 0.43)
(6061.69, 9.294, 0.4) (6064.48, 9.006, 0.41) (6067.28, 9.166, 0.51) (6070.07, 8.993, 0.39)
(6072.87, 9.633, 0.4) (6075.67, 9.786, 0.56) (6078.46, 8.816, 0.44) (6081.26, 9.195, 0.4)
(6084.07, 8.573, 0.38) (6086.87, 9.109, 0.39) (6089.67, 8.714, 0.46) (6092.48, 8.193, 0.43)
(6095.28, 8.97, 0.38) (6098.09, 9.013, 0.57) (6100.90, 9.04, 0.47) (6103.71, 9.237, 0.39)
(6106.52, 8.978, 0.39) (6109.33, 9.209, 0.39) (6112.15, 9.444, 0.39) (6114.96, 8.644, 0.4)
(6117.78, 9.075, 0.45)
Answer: 2.8 Ang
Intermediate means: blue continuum 8.94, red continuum 8.86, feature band 8.15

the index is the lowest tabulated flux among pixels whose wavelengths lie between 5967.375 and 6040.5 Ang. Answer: 8.148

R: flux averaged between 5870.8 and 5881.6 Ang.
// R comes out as 9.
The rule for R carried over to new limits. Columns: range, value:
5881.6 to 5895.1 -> 7.65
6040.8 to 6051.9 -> 9.1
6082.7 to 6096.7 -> 8.72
